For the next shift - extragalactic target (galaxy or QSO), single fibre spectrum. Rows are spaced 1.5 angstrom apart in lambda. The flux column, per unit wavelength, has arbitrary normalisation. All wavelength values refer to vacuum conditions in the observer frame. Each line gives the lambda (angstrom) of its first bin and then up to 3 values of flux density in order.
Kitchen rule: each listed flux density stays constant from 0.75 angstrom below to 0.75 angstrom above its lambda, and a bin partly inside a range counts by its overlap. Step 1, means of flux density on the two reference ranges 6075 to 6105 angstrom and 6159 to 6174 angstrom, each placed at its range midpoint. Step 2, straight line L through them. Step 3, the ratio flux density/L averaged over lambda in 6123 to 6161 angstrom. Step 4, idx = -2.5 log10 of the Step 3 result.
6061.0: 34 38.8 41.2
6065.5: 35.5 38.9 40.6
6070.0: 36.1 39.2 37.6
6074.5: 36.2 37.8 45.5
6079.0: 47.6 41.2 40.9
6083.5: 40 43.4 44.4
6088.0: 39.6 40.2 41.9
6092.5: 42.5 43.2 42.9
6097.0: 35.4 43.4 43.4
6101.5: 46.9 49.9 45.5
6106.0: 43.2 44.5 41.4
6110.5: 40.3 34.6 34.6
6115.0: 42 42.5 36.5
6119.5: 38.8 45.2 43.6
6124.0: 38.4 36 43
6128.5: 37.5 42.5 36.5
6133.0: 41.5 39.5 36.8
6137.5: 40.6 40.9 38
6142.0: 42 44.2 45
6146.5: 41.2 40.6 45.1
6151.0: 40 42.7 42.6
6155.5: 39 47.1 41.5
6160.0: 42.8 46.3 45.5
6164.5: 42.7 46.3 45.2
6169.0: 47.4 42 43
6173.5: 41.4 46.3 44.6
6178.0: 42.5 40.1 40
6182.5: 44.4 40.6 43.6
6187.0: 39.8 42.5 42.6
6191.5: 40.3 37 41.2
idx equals 0.070 mag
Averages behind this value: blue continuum 42.7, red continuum 44.3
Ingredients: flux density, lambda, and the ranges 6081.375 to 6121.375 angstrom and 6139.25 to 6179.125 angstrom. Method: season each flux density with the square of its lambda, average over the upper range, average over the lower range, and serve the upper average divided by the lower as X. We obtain 1.06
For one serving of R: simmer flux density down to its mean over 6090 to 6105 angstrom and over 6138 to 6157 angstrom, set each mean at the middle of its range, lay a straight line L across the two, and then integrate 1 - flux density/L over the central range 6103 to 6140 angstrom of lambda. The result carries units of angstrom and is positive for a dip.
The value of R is 2.0 angstrom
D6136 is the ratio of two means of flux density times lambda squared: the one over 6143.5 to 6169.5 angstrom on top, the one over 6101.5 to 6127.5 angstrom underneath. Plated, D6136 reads 1.1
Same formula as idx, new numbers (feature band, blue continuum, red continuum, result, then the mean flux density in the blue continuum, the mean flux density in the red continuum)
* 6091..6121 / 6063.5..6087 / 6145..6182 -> -0.01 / 40.3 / 43.2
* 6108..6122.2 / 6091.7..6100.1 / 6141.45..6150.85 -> 0.06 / 41.7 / 42.8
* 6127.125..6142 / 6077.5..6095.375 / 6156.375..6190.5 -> 0.09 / 42.4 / 43.4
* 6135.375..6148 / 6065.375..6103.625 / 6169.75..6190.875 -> 0.02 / 41.4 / 42.4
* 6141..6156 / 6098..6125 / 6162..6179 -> 0.03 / 41.9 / 44.2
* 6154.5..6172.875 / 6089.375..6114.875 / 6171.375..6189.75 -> -0.04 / 42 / 42.4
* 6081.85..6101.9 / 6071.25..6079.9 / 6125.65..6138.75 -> -0.04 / 40.7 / 39.6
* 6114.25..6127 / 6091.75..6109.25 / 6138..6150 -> 0.06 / 43.6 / 42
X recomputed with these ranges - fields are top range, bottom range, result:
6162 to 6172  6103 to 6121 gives 1.11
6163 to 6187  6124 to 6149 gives 1.09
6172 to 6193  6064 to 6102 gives 1.06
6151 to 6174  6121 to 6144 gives 1.10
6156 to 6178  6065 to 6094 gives 1.12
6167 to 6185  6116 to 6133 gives 1.09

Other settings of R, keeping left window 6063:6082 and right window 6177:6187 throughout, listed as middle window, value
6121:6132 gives 0.2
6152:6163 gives -0.5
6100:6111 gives -1.1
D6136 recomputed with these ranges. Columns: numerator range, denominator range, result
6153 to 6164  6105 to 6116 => 1.10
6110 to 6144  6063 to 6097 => 0.99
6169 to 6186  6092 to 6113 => 1.03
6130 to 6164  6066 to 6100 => 1.05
